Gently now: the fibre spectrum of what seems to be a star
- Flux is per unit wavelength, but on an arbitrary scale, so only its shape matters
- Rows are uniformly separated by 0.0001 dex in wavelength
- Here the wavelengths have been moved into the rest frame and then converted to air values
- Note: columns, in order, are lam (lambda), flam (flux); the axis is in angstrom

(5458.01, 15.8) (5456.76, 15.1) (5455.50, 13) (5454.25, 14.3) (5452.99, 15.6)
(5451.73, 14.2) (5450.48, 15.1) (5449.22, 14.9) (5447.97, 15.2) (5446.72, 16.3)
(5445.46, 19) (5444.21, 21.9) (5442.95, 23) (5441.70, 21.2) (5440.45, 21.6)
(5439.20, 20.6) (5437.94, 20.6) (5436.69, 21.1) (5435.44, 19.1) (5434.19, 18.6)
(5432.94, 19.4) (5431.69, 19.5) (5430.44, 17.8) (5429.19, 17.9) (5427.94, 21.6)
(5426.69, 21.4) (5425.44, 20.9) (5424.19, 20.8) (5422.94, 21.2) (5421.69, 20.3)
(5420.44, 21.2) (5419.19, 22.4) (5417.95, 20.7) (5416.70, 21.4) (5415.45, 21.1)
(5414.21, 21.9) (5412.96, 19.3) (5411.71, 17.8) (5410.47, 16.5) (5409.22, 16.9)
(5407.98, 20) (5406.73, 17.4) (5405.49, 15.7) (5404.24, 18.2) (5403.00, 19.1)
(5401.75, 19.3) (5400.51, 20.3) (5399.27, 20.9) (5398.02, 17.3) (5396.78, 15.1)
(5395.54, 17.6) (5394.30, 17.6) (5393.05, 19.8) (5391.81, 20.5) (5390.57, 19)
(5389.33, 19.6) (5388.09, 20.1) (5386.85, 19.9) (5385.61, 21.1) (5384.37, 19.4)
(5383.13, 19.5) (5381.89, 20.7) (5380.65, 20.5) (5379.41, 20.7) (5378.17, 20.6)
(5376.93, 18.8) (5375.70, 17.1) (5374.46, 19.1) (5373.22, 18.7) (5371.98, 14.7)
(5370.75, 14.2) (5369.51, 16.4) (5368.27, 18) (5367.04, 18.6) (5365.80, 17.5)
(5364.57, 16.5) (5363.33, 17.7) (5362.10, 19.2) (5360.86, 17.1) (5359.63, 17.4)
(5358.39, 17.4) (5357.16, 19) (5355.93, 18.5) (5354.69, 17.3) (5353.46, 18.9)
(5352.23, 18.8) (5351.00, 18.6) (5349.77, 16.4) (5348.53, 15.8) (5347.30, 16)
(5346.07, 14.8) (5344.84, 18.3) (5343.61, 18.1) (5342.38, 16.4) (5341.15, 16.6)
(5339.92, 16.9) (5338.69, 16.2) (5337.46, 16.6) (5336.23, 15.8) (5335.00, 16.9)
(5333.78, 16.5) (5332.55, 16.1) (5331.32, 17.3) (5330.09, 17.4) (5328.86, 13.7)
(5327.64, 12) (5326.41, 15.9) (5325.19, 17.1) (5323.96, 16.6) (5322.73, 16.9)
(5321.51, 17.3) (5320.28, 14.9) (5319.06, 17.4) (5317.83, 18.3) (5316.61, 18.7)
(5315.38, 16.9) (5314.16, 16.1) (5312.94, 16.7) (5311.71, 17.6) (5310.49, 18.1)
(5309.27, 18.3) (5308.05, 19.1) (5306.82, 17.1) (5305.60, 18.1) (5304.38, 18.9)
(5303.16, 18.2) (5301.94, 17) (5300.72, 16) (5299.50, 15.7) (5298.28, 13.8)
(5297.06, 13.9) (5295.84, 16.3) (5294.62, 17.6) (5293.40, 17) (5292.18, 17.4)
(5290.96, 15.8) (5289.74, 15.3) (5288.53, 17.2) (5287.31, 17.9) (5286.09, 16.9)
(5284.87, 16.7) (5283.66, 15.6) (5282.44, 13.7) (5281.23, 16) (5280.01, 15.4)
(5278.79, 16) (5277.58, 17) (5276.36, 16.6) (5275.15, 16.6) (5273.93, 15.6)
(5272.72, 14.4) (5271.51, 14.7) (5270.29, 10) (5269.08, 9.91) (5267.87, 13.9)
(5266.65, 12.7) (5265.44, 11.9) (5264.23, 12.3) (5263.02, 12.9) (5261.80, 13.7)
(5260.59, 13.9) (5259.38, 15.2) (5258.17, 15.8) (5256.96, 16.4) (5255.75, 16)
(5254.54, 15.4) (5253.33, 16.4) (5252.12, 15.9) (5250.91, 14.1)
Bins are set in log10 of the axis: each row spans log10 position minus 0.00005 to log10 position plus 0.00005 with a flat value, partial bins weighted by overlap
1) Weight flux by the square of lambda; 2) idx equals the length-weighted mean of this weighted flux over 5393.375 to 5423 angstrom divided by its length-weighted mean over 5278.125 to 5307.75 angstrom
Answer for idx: 1.2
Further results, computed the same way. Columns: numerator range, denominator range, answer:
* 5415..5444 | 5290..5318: 1.27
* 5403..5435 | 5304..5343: 1.21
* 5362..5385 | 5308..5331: 1.12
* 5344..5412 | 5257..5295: 1.26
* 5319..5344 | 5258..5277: 1.22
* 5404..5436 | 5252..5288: 1.40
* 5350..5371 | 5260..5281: 1.31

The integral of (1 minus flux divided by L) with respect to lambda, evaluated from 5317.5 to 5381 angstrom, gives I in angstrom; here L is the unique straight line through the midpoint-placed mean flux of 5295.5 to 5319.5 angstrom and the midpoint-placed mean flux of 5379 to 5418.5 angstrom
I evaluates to 3.2 angstrom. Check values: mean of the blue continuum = 17.1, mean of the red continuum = 19.2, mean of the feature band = 17.2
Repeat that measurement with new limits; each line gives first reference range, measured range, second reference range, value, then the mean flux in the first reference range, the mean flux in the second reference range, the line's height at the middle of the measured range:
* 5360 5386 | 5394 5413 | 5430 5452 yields 0.59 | 18.4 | 18.9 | 18.6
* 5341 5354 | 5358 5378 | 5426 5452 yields 0.15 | 17.2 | 19.1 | 17.6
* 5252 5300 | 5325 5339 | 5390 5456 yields 0.56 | 15.1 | 18.9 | 16.6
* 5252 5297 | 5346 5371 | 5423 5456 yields -0.70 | 15.2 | 18.7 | 17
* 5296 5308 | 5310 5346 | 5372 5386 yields 1.90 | 16.6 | 19.4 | 17.6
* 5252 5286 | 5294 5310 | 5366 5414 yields -1.19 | 14.7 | 18.6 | 15.7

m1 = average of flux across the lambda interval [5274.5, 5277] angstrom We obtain 16.6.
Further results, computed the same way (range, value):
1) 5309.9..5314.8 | 17.1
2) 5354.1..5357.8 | 18.3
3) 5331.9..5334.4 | 16.3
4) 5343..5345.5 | 18.1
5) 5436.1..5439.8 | 20.7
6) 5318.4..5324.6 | 16.6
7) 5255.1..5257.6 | 16.2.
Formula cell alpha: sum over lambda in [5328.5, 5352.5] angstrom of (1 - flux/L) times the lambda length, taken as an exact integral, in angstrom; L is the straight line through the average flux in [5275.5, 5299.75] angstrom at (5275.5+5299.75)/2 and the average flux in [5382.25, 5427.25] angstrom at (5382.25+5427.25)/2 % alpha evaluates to 1.32 angstrom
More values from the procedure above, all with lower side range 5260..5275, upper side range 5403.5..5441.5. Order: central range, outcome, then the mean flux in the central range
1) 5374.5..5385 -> -1.0 angstrom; 19.6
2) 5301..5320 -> -3.5 angstrom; 17.7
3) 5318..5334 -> -0.5 angstrom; 16.1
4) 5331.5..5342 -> -0.3 angstrom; 16.5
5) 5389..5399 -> 0.1 angstrom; 18.4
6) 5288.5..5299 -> -1.3 angstrom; 16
